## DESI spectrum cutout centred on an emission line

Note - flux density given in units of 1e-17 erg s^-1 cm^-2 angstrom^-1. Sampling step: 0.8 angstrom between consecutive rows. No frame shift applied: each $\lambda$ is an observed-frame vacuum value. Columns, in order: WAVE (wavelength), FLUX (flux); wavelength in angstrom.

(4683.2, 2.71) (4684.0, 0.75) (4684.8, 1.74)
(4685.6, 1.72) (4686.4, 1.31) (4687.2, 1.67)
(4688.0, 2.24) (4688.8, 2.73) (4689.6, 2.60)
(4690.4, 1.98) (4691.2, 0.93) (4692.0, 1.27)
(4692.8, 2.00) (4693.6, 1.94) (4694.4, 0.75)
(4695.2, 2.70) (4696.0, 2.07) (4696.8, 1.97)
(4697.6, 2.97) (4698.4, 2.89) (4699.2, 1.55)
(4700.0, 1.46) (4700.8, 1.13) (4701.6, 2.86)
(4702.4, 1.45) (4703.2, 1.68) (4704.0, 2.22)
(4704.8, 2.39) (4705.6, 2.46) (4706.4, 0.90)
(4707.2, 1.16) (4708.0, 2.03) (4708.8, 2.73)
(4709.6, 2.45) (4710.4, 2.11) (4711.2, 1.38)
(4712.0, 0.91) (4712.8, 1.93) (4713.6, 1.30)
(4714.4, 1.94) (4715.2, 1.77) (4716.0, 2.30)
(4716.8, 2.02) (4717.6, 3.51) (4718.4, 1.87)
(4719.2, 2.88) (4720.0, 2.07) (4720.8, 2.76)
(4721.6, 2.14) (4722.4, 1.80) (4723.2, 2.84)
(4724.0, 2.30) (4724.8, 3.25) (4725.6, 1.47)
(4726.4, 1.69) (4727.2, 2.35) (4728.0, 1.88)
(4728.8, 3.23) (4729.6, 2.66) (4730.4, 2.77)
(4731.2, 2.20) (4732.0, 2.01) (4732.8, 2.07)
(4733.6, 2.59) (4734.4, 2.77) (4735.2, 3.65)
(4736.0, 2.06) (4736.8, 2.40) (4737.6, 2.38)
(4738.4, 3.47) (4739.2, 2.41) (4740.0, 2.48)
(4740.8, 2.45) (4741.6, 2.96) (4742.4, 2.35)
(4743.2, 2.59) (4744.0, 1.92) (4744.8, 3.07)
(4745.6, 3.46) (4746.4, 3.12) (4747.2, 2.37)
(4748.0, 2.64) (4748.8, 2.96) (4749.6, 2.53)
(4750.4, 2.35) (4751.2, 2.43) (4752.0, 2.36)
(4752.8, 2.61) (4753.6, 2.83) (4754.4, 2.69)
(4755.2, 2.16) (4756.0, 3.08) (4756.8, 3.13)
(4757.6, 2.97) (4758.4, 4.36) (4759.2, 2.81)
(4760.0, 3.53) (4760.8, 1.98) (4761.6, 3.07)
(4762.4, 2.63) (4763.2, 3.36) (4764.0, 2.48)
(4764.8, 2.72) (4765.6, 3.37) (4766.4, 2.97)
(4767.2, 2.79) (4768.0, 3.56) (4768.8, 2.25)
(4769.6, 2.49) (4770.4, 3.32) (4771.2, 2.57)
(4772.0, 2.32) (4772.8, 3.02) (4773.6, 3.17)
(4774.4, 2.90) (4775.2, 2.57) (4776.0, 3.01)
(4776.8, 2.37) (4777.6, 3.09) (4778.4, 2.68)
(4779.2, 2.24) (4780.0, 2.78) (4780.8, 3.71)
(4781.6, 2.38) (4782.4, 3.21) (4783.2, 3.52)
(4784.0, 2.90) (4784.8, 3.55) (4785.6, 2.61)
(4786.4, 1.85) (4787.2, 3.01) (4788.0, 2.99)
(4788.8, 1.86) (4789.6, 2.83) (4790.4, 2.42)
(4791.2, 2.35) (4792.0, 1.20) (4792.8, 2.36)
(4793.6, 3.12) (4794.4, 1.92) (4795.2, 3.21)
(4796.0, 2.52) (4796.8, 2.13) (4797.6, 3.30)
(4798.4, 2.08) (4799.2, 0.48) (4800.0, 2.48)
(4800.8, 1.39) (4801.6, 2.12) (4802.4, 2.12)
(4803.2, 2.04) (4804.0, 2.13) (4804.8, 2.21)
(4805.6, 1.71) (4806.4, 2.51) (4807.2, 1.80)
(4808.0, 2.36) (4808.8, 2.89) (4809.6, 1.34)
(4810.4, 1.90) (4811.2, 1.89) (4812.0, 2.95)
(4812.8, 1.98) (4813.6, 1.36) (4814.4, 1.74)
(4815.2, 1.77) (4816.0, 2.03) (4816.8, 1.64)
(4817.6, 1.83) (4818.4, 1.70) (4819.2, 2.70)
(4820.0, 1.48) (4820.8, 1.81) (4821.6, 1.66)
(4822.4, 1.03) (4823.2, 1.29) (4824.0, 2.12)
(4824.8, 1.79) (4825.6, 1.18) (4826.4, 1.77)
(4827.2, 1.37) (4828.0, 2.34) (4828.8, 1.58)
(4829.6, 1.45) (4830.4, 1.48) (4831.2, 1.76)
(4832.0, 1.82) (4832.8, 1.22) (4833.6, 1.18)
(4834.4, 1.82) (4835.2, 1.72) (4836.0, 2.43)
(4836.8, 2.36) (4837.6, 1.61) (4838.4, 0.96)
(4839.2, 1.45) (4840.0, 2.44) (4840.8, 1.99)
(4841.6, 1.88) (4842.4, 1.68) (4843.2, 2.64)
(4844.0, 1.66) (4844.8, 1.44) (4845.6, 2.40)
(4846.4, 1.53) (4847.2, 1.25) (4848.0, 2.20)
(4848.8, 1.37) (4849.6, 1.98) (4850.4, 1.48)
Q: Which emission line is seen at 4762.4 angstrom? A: C III] 1909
